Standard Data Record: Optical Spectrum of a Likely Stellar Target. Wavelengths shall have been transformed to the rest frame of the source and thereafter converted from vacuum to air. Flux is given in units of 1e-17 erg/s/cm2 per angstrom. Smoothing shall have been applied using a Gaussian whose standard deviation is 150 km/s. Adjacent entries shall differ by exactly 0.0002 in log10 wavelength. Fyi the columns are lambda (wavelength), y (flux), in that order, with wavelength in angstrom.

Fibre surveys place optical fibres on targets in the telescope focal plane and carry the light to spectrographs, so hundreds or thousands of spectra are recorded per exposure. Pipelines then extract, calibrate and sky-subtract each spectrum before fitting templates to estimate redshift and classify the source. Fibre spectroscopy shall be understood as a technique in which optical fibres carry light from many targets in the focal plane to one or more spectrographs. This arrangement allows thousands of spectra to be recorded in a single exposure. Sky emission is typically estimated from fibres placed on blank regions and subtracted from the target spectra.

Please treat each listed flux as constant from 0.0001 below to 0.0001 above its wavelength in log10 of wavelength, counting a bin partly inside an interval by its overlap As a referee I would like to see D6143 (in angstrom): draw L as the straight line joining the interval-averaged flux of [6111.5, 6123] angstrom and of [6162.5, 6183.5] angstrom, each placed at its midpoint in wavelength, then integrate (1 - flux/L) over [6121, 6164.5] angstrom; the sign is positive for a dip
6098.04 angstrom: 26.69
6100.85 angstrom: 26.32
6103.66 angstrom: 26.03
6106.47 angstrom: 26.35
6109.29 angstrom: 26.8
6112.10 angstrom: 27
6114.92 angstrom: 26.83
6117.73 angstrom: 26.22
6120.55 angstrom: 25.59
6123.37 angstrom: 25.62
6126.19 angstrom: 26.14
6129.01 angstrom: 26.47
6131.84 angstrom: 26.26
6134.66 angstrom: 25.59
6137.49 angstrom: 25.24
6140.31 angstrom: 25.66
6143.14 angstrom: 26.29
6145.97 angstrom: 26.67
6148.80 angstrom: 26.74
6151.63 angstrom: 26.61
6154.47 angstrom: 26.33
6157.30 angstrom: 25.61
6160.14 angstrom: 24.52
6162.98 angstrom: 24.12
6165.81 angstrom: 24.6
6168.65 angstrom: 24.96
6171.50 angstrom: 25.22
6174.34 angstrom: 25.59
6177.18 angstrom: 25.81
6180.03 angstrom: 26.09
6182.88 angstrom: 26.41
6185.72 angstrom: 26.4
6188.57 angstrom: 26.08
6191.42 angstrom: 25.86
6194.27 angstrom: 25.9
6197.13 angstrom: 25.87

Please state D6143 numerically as 0.0 angstrom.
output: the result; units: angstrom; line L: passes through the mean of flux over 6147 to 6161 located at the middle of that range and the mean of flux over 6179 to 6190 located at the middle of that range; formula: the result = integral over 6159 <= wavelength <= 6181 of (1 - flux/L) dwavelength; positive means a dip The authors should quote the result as 0.9 angstrom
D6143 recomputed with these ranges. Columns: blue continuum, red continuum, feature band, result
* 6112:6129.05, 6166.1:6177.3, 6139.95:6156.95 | -0.5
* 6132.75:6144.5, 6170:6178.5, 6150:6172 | 0.3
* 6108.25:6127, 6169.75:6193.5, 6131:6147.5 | 0.1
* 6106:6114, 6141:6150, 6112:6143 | 0.7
